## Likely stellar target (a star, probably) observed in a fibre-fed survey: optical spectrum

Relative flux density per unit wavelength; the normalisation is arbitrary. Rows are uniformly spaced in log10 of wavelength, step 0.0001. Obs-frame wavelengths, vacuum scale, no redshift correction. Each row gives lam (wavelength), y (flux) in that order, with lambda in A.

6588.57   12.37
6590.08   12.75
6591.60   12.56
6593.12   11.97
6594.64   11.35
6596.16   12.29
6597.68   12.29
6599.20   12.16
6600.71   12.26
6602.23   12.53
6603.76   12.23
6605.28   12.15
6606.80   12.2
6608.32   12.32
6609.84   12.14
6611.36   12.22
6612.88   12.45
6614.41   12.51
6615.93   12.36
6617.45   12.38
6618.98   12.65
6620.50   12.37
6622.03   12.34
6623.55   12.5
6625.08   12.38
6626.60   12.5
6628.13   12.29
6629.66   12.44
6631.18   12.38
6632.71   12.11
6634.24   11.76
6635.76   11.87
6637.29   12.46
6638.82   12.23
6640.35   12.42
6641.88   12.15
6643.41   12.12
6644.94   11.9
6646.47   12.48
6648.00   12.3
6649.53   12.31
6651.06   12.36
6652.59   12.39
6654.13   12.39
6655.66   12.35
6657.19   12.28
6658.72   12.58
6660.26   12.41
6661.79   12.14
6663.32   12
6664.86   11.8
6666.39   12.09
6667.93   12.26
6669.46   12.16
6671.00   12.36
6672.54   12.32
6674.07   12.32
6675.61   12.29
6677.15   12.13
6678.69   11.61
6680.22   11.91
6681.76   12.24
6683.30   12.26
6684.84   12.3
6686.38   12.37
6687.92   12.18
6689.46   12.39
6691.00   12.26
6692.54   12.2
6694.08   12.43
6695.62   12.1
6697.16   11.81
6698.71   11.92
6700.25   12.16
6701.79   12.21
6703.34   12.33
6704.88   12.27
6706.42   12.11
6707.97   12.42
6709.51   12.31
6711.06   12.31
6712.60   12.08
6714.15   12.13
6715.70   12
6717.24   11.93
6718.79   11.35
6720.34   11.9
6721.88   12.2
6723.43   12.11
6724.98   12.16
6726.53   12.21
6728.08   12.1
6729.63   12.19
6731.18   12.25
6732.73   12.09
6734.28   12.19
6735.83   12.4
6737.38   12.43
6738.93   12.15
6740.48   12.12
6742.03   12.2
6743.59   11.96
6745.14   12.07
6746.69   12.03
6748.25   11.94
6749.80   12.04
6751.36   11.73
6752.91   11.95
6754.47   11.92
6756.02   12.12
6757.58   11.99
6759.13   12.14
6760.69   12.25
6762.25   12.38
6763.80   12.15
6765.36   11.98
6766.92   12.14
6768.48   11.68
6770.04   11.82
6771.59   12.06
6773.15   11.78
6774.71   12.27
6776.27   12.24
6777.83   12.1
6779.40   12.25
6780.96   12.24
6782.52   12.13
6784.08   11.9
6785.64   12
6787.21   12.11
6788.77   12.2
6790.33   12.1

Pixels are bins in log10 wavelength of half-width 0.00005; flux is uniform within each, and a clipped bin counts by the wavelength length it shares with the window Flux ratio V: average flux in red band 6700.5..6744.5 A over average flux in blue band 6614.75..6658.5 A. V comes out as 1.0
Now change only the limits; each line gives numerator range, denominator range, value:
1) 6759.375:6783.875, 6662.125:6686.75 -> 1.00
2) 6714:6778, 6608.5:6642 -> 0.98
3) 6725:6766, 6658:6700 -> 0.99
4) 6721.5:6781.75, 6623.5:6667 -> 0.99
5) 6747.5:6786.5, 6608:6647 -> 0.98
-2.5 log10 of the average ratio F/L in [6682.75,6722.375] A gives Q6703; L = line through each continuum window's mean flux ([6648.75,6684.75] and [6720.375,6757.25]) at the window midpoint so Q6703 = 0.00 mag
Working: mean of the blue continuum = 12.2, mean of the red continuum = 12.1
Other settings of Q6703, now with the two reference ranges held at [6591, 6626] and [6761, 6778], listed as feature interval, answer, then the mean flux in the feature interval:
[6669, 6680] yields 0.00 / 12.2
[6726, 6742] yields -0.01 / 12.2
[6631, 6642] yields 0.01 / 12.2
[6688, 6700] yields 0.00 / 12.2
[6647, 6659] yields -0.01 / 12.4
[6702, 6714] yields -0.01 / 12.2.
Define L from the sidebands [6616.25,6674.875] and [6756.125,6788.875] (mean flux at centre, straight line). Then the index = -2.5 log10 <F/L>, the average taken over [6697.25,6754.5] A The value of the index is 0.00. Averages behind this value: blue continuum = 12.3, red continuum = 12.1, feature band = 12.1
